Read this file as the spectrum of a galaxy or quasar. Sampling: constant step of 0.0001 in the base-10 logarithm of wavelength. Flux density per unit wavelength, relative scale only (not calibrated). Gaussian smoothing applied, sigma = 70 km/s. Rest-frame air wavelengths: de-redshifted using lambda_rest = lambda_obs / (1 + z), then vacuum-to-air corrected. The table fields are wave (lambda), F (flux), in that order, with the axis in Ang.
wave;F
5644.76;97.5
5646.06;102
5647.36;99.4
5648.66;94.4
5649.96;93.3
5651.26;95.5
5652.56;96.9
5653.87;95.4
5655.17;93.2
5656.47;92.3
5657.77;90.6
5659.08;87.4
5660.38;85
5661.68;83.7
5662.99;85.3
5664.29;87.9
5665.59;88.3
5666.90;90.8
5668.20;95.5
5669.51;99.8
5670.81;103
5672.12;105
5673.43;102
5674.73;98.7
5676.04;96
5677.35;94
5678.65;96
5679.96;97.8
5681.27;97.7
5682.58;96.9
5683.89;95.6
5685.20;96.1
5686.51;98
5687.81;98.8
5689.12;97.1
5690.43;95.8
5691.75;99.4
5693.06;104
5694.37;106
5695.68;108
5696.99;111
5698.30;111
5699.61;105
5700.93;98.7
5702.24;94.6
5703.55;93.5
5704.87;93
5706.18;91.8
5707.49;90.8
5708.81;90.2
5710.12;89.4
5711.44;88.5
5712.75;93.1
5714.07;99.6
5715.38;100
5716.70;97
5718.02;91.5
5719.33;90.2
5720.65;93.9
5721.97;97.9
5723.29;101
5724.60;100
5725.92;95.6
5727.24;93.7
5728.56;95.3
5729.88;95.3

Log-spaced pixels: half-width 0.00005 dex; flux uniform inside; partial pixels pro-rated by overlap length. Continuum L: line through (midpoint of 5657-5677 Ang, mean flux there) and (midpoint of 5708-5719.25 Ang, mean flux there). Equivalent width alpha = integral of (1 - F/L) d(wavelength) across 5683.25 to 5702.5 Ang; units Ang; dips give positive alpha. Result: -1.7 Ang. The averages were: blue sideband 93.3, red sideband 93.4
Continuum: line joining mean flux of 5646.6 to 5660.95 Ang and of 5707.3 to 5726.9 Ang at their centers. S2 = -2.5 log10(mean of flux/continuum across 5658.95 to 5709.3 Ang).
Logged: -0.03 mag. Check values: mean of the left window 93.1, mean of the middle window 96.8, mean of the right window 94.6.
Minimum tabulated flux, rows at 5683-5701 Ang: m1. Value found 95.6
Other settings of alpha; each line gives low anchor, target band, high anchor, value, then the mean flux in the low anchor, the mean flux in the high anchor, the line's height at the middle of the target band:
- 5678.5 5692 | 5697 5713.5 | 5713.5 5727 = 0.2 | 97.1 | 96.6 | 96.8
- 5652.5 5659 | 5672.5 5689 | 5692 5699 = 0.7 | 92.7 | 108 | 102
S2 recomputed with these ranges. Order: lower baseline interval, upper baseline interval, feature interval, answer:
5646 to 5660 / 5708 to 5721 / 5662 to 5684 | -0.02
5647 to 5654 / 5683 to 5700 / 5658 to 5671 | 0.09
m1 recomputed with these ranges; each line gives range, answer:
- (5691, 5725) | 88.5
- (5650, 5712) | 83.7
